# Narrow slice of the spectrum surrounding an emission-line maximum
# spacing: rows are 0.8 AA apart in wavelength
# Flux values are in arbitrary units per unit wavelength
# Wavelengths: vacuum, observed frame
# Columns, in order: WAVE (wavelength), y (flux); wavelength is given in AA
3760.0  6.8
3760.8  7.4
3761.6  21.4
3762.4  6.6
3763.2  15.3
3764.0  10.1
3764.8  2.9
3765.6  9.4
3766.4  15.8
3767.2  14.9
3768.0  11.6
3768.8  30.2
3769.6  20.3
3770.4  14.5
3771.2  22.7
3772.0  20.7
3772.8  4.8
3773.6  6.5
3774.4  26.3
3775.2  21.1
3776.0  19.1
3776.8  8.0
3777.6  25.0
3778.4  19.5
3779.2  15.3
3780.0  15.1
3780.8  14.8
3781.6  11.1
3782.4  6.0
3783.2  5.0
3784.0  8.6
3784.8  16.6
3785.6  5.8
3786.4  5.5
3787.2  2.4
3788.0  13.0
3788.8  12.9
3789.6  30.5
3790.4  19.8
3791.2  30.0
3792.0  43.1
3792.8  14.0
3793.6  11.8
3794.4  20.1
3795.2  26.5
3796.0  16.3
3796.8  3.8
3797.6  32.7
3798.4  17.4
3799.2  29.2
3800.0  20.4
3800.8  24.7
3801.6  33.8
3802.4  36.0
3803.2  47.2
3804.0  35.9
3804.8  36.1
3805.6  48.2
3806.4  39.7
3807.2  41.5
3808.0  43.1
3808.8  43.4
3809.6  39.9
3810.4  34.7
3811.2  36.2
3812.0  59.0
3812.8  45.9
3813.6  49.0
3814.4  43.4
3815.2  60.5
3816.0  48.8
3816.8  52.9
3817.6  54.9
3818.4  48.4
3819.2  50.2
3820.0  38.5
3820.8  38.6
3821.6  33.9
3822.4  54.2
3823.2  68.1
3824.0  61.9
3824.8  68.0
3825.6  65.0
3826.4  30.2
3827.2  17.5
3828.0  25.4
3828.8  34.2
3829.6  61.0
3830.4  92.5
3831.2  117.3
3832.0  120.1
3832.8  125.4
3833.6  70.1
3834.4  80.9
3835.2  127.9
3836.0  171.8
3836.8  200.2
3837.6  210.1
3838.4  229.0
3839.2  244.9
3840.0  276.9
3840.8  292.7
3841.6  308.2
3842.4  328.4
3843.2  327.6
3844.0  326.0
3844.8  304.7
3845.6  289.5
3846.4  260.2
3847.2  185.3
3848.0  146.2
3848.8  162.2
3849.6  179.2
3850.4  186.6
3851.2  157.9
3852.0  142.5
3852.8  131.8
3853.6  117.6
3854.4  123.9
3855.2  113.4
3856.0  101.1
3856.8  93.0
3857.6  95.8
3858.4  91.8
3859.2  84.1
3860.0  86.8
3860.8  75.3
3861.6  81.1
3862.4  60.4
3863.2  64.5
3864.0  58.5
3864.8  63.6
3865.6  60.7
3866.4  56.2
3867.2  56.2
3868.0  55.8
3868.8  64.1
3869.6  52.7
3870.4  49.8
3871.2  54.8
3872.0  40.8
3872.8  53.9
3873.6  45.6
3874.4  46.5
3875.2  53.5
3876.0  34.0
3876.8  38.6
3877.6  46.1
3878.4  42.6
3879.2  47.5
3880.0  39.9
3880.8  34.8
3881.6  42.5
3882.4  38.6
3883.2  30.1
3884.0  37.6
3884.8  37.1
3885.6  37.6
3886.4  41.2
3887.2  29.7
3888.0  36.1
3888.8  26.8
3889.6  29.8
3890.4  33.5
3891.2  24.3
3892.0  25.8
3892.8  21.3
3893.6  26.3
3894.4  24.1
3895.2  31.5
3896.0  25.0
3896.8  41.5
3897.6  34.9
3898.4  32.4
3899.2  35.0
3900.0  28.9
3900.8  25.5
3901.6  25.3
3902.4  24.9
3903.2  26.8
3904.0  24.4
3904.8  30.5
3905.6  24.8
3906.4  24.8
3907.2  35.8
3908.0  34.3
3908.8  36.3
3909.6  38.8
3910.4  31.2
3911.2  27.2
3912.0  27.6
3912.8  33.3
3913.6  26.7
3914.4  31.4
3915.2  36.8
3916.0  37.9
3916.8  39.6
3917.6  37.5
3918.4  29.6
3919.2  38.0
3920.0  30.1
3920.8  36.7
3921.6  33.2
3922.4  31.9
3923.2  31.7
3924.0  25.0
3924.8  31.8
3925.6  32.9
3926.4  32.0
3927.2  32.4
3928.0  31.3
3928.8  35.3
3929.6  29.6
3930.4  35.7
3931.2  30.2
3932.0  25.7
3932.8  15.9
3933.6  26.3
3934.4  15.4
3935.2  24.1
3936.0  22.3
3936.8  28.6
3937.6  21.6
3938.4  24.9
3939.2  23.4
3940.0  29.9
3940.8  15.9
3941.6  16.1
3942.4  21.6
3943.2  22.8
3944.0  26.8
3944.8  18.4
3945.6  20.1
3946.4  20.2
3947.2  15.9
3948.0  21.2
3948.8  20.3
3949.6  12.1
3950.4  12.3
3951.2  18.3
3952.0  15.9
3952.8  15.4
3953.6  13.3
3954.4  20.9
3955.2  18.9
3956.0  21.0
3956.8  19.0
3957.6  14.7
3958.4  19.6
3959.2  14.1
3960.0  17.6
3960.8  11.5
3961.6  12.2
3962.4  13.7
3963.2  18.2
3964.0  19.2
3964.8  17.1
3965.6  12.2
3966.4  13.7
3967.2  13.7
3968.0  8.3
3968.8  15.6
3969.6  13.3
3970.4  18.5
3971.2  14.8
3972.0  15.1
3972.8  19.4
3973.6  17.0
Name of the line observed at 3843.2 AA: Ly-alpha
